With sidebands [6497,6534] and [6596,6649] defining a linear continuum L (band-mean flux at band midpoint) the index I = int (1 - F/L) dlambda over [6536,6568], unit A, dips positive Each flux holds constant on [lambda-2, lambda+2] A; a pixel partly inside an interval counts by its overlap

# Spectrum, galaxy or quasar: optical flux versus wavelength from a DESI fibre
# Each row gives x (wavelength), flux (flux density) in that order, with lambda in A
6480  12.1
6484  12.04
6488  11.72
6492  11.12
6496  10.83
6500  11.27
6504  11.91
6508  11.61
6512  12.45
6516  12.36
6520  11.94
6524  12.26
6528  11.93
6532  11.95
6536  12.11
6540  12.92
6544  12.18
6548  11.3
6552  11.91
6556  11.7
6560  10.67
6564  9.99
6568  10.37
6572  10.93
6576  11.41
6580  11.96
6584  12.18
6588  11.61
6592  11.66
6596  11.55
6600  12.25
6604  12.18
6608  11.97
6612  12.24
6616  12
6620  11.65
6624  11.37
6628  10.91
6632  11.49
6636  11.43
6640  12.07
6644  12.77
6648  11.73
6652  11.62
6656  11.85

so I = 1.1 A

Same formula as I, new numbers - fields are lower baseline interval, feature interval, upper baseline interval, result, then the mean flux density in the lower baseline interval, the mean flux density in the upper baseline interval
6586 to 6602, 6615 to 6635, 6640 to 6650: 1.0 A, 11.8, 12.2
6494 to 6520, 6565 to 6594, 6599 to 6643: 0.9 A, 11.8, 11.8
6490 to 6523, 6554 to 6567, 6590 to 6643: 1.1 A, 11.7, 11.8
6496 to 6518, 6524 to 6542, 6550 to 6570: -1.3 A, 11.8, 10.9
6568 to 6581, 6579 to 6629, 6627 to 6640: -2.2 A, 11.2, 11.4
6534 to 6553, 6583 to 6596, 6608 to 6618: 0.4 A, 12.1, 12.1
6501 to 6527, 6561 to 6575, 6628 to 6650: 1.7 A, 12.1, 11.8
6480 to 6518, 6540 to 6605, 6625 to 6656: 1.1 A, 11.7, 11.7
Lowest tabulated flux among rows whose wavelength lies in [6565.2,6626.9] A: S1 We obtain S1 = 10.37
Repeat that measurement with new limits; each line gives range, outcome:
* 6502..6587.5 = 9.99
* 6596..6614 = 11.55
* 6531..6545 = 11.95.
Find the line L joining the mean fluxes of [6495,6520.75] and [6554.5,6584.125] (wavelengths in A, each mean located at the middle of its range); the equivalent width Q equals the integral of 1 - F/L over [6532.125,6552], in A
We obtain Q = -1.21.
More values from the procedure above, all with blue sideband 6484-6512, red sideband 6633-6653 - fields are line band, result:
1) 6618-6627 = 0.32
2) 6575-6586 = -0.13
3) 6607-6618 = -0.23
